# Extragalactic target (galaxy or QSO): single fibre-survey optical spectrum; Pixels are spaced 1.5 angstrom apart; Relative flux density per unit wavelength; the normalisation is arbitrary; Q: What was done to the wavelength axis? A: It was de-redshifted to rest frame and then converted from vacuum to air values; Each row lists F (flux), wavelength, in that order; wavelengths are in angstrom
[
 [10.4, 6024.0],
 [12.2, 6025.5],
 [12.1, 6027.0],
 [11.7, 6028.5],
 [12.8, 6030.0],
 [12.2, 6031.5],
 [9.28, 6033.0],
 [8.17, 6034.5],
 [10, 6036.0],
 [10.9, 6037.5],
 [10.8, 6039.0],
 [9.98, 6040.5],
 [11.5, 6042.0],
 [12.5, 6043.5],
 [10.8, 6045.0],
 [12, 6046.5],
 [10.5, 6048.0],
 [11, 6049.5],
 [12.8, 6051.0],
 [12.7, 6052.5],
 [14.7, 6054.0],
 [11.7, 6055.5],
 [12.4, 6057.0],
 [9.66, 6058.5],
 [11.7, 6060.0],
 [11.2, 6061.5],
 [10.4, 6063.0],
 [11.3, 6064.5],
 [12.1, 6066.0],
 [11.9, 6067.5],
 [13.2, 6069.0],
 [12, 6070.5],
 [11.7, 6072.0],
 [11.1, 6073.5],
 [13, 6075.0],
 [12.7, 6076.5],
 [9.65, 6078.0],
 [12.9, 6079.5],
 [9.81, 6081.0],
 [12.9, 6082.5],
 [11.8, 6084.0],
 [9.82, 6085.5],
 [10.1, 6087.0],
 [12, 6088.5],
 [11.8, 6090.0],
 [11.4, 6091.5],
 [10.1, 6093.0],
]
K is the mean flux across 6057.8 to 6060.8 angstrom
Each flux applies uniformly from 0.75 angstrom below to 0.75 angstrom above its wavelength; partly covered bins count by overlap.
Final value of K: 10.7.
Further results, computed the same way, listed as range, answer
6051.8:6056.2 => 13.1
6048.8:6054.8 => 12.8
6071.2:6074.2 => 11.4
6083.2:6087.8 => 10.6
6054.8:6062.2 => 11.3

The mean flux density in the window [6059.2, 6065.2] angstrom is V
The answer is 11.1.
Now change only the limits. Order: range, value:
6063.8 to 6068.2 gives 11.8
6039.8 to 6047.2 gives 11.4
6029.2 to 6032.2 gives 12.5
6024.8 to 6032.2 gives 12.2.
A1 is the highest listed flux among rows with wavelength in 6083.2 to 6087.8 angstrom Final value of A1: 11.8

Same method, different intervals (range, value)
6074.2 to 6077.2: 13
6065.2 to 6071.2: 13.2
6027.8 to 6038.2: 12.8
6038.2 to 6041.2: 10.8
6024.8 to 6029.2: 12.2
